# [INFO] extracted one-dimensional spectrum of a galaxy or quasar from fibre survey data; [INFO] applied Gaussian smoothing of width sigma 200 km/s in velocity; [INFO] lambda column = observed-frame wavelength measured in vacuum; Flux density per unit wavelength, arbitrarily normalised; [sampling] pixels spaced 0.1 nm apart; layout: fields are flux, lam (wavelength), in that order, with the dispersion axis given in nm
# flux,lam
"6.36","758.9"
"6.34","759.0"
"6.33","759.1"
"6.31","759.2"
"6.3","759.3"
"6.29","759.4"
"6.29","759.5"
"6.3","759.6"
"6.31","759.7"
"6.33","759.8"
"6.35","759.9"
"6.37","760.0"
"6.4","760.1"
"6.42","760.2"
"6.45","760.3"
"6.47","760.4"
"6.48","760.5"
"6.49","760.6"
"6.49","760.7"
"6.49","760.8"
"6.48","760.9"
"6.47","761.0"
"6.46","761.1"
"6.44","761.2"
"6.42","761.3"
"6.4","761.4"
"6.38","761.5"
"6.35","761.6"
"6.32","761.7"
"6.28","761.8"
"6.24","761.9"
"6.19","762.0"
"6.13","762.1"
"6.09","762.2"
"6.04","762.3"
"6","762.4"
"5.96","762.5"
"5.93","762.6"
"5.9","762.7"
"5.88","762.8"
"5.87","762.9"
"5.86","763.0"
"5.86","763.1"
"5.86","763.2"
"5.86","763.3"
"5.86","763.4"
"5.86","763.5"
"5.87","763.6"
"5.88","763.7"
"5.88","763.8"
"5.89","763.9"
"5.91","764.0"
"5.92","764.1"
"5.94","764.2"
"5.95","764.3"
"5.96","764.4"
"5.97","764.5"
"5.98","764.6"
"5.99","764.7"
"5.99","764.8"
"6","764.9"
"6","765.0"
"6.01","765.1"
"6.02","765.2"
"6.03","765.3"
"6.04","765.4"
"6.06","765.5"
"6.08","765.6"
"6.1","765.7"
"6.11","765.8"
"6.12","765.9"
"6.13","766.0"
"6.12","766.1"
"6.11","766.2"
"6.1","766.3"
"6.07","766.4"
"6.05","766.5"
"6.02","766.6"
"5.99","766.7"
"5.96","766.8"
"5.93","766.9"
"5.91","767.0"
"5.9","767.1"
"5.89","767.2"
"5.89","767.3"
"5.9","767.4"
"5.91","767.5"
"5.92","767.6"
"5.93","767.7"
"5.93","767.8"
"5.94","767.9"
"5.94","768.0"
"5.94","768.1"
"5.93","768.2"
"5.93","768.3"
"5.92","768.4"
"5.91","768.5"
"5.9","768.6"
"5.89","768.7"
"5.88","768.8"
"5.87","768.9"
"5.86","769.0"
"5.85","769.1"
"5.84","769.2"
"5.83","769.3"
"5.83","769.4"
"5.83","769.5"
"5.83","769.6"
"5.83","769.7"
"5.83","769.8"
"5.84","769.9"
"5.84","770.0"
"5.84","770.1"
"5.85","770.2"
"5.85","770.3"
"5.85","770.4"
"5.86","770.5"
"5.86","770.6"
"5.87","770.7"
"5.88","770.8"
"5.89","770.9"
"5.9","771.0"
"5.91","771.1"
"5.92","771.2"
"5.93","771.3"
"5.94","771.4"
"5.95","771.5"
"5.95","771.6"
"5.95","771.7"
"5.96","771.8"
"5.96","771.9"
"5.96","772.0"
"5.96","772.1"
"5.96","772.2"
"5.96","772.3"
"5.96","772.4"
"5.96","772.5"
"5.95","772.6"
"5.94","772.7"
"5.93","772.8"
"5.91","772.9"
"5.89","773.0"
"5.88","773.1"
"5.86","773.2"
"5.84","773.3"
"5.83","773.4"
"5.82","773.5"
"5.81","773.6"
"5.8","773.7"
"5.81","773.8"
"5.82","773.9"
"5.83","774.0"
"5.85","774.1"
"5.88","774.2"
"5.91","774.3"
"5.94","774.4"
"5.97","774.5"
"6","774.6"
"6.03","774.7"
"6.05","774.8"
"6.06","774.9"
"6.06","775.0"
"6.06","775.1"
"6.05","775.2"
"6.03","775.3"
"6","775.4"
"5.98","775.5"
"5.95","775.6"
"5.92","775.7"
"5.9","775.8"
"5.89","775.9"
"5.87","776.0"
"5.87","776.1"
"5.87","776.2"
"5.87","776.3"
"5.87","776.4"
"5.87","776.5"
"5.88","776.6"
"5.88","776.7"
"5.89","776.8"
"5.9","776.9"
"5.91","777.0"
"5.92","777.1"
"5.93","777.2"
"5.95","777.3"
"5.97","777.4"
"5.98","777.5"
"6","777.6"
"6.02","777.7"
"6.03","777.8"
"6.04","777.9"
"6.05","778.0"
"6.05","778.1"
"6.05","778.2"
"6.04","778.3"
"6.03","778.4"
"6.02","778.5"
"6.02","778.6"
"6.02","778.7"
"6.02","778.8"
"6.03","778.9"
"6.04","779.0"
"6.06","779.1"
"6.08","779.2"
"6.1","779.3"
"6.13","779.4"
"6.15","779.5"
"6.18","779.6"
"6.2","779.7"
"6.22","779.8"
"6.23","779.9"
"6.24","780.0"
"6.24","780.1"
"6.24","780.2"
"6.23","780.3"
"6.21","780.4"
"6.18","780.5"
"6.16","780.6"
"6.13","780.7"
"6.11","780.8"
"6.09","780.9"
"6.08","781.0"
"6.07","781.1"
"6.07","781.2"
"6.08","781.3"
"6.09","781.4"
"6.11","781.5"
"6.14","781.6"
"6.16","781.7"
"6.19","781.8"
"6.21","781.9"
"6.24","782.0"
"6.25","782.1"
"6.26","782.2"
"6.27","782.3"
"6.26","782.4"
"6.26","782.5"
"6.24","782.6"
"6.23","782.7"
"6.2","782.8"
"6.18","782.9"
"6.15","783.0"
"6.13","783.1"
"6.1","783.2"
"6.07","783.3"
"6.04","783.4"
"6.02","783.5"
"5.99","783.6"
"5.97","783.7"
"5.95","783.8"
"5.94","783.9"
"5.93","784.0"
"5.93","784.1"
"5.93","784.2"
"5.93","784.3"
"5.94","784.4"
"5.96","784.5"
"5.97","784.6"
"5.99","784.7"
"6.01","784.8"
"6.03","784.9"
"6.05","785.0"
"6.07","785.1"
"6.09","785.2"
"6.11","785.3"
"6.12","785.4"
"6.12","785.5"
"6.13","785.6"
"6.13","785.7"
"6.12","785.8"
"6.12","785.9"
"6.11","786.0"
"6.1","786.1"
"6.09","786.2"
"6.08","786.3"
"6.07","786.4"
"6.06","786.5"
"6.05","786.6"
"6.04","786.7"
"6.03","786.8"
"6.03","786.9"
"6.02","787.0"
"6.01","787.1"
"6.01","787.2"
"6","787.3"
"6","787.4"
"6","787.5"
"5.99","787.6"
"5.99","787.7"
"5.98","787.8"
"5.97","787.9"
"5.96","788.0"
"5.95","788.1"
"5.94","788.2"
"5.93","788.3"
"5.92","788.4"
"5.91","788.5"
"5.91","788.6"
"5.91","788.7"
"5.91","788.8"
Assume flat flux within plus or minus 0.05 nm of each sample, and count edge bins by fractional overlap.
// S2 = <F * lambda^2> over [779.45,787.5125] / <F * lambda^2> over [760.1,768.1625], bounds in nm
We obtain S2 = 1.06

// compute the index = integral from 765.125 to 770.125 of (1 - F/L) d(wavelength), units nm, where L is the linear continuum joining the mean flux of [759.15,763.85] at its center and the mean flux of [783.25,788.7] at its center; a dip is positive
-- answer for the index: 0.17 nm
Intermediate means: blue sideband 6.2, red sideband 6.01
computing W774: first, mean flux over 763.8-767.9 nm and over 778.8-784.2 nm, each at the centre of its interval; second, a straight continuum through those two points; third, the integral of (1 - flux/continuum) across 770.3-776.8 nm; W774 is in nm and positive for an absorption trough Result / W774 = 0.152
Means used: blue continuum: 5.99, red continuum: 6.13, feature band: 5.92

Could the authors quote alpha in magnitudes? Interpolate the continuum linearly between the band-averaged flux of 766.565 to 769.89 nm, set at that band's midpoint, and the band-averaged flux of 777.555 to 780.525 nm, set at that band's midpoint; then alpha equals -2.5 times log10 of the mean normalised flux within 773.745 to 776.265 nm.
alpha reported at 0.02 mag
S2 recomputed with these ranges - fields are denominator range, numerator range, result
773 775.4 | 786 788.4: 1.05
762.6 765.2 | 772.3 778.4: 1.03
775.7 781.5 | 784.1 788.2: 1.02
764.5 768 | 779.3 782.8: 1.07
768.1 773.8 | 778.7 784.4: 1.07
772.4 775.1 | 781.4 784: 1.06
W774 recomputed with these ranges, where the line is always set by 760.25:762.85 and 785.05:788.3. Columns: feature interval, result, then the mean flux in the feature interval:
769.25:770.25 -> 0.06 nm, 5.84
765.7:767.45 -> 0.06 nm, 6.01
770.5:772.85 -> 0.10 nm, 5.93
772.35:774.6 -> 0.10 nm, 5.88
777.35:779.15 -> 0.03 nm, 6.03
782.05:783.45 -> -0.02 nm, 6.19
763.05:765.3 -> 0.12 nm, 5.93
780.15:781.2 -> -0.01 nm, 6.15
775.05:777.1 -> 0.07 nm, 5.92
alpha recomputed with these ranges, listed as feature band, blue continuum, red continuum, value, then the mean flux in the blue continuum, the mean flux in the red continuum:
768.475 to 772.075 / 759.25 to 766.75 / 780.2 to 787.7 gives 0.04 mag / 6.13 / 6.09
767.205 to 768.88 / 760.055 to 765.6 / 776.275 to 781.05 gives 0.03 mag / 6.12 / 6.05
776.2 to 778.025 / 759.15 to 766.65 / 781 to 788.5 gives 0.03 mag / 6.14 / 6.06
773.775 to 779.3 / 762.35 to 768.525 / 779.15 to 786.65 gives 0.02 mag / 5.96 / 6.11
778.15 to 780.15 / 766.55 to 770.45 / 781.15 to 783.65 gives 0.00 mag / 5.89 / 6.16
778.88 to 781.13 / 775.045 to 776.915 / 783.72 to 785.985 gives -0.03 mag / 5.92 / 6.03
